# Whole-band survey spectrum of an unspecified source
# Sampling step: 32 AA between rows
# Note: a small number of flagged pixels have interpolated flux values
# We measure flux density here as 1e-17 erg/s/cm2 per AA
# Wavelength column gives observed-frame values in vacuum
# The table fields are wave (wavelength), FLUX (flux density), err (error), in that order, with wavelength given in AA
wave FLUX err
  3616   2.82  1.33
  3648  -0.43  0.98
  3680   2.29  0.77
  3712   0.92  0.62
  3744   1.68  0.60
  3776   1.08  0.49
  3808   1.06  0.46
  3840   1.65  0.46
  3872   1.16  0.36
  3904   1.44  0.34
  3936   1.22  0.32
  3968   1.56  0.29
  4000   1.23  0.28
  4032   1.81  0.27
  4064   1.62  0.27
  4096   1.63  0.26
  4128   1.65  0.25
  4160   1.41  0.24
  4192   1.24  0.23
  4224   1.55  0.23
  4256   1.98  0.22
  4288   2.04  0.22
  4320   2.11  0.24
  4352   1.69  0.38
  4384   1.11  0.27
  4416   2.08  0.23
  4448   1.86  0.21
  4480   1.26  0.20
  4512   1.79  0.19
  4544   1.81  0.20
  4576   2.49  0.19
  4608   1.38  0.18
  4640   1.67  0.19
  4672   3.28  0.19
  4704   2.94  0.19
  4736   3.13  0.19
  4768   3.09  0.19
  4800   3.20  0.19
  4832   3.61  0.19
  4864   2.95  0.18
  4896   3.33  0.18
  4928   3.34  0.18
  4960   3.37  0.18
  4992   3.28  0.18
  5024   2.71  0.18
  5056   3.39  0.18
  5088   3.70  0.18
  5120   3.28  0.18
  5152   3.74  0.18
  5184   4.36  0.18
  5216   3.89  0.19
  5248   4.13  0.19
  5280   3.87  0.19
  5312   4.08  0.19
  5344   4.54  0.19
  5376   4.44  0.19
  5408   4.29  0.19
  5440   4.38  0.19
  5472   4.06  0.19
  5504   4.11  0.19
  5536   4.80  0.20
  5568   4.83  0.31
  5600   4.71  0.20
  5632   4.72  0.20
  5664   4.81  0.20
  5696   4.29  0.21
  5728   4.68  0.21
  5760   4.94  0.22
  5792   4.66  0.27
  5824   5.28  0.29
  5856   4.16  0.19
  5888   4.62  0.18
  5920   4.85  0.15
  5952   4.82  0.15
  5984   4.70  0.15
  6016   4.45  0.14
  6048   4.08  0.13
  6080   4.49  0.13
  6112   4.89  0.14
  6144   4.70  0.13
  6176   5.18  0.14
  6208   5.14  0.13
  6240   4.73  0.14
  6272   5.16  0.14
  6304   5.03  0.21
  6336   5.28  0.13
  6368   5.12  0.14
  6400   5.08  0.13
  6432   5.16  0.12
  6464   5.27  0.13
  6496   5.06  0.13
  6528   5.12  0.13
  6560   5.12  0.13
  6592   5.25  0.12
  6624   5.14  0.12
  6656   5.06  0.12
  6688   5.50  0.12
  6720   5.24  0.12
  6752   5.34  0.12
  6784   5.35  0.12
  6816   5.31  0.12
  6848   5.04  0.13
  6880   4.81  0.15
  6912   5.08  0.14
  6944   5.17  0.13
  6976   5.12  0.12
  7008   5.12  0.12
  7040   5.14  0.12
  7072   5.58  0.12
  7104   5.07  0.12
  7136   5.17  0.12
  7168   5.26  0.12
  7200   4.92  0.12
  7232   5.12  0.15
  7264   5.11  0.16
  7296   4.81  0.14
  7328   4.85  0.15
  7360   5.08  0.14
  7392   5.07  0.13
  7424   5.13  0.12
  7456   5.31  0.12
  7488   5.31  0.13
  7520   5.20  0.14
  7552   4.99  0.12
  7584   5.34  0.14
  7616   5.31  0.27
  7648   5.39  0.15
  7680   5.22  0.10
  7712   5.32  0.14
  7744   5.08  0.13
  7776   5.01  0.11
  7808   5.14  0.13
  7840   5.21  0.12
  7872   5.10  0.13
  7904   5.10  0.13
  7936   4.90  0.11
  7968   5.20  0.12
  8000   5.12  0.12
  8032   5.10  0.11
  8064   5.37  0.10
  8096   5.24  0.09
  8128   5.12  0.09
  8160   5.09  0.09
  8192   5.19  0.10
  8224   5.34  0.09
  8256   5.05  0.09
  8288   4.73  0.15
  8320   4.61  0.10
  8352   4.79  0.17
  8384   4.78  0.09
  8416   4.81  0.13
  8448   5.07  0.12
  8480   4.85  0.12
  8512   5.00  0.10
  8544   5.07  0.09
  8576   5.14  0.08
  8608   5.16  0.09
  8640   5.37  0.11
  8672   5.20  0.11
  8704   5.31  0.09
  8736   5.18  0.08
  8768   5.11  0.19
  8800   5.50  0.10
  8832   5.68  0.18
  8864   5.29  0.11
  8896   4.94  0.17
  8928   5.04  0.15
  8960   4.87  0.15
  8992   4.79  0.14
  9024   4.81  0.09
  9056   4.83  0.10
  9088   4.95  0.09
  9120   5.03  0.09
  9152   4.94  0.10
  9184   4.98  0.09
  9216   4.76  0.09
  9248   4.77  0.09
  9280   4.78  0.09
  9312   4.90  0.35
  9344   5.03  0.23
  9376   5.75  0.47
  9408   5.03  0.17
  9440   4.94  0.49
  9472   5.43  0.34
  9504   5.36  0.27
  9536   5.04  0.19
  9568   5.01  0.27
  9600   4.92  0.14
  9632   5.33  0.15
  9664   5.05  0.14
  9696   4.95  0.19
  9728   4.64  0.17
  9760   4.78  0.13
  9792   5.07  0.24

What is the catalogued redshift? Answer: 0.17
